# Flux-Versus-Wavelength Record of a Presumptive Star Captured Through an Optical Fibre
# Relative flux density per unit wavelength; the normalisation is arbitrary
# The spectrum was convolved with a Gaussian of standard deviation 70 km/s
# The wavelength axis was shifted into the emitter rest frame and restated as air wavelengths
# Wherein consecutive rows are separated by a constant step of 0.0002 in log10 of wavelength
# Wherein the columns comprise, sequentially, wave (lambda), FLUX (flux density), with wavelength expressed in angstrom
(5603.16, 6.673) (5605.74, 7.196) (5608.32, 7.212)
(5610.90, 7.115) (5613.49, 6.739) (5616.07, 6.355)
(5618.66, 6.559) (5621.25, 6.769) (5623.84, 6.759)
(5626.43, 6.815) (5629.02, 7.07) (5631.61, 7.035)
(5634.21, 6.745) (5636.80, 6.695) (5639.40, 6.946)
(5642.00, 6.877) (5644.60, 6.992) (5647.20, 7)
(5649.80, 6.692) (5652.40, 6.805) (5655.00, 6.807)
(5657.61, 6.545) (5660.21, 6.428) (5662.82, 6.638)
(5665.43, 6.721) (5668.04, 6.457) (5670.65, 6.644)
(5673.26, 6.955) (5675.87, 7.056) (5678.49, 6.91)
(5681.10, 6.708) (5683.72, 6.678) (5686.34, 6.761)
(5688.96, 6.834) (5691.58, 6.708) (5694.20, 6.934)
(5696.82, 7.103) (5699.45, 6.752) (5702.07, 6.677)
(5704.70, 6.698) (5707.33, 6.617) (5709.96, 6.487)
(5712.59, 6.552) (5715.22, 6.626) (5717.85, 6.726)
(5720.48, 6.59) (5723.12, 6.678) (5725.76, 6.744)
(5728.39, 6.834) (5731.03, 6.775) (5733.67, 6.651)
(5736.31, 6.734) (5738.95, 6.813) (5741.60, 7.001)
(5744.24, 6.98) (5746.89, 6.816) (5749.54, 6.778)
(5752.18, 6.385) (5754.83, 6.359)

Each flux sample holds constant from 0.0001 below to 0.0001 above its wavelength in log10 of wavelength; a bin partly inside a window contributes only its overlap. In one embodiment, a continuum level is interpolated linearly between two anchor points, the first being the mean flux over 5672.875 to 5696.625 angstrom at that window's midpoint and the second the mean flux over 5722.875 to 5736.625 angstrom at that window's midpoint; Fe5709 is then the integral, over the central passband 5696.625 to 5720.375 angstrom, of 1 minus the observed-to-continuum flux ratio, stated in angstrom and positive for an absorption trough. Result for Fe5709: 0.4 angstrom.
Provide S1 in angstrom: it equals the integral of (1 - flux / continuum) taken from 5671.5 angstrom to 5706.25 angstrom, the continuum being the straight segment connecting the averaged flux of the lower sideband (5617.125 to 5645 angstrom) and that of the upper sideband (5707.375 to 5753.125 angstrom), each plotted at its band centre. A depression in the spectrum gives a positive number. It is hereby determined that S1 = -0.31 angstrom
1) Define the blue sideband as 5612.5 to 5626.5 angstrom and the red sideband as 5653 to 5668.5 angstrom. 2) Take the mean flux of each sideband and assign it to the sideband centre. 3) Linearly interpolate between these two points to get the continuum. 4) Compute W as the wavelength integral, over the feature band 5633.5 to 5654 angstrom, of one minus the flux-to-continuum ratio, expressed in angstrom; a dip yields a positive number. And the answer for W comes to -0.7 angstrom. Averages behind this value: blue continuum 6.65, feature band 6.85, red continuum 6.62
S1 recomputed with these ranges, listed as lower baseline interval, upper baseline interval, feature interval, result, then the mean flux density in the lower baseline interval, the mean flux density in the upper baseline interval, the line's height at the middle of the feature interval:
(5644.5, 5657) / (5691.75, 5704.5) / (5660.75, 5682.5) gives 0.3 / 6.83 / 6.84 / 6.83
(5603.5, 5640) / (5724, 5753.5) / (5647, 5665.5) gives 0.4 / 6.85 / 6.77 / 6.83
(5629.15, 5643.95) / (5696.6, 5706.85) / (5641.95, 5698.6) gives 0.3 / 6.88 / 6.76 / 6.82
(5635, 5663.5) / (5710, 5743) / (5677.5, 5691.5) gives 0.0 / 6.77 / 6.72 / 6.75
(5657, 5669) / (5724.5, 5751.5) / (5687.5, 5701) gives -0.4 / 6.56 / 6.8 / 6.66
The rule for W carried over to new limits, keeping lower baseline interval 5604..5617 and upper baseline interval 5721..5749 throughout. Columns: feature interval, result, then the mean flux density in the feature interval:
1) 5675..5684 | 0.0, 6.84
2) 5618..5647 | 0.2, 6.85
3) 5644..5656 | 0.1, 6.86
